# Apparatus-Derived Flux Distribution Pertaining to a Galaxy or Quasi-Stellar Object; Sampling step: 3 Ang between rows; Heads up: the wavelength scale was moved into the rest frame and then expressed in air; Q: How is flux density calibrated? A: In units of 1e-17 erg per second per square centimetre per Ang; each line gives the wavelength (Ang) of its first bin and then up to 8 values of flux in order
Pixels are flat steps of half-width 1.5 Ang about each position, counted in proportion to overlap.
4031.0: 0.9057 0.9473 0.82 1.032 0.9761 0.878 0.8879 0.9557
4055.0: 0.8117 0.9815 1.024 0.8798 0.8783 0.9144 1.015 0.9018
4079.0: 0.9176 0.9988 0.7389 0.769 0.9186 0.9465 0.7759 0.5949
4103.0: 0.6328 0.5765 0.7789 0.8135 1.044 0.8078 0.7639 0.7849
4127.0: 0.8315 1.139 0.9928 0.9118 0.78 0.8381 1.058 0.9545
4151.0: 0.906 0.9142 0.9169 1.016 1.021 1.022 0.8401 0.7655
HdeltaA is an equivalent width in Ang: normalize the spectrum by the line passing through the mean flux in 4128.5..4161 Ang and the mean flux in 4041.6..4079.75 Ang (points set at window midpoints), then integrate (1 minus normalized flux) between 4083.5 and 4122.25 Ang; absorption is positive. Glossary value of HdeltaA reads 6.4 Ang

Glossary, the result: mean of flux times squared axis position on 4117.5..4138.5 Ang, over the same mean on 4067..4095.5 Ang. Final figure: 1.0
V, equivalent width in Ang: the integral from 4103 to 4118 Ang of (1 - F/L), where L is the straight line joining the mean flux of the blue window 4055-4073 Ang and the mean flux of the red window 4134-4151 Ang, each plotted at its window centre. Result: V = 2.16 Ang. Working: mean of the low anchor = 0.932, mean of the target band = 0.787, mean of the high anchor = 0.911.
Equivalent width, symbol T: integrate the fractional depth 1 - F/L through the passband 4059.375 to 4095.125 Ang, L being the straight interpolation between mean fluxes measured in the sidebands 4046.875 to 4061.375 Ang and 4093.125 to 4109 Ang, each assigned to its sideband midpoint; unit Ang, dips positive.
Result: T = -4.2 Ang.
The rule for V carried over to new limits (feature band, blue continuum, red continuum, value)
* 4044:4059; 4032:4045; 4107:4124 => 0.30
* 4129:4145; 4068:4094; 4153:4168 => 0.25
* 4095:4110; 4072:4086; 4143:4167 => 4.12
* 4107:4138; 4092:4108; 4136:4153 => -2.57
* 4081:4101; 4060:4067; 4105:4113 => -0.32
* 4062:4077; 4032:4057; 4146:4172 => -0.03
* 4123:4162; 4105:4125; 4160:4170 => -1.45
